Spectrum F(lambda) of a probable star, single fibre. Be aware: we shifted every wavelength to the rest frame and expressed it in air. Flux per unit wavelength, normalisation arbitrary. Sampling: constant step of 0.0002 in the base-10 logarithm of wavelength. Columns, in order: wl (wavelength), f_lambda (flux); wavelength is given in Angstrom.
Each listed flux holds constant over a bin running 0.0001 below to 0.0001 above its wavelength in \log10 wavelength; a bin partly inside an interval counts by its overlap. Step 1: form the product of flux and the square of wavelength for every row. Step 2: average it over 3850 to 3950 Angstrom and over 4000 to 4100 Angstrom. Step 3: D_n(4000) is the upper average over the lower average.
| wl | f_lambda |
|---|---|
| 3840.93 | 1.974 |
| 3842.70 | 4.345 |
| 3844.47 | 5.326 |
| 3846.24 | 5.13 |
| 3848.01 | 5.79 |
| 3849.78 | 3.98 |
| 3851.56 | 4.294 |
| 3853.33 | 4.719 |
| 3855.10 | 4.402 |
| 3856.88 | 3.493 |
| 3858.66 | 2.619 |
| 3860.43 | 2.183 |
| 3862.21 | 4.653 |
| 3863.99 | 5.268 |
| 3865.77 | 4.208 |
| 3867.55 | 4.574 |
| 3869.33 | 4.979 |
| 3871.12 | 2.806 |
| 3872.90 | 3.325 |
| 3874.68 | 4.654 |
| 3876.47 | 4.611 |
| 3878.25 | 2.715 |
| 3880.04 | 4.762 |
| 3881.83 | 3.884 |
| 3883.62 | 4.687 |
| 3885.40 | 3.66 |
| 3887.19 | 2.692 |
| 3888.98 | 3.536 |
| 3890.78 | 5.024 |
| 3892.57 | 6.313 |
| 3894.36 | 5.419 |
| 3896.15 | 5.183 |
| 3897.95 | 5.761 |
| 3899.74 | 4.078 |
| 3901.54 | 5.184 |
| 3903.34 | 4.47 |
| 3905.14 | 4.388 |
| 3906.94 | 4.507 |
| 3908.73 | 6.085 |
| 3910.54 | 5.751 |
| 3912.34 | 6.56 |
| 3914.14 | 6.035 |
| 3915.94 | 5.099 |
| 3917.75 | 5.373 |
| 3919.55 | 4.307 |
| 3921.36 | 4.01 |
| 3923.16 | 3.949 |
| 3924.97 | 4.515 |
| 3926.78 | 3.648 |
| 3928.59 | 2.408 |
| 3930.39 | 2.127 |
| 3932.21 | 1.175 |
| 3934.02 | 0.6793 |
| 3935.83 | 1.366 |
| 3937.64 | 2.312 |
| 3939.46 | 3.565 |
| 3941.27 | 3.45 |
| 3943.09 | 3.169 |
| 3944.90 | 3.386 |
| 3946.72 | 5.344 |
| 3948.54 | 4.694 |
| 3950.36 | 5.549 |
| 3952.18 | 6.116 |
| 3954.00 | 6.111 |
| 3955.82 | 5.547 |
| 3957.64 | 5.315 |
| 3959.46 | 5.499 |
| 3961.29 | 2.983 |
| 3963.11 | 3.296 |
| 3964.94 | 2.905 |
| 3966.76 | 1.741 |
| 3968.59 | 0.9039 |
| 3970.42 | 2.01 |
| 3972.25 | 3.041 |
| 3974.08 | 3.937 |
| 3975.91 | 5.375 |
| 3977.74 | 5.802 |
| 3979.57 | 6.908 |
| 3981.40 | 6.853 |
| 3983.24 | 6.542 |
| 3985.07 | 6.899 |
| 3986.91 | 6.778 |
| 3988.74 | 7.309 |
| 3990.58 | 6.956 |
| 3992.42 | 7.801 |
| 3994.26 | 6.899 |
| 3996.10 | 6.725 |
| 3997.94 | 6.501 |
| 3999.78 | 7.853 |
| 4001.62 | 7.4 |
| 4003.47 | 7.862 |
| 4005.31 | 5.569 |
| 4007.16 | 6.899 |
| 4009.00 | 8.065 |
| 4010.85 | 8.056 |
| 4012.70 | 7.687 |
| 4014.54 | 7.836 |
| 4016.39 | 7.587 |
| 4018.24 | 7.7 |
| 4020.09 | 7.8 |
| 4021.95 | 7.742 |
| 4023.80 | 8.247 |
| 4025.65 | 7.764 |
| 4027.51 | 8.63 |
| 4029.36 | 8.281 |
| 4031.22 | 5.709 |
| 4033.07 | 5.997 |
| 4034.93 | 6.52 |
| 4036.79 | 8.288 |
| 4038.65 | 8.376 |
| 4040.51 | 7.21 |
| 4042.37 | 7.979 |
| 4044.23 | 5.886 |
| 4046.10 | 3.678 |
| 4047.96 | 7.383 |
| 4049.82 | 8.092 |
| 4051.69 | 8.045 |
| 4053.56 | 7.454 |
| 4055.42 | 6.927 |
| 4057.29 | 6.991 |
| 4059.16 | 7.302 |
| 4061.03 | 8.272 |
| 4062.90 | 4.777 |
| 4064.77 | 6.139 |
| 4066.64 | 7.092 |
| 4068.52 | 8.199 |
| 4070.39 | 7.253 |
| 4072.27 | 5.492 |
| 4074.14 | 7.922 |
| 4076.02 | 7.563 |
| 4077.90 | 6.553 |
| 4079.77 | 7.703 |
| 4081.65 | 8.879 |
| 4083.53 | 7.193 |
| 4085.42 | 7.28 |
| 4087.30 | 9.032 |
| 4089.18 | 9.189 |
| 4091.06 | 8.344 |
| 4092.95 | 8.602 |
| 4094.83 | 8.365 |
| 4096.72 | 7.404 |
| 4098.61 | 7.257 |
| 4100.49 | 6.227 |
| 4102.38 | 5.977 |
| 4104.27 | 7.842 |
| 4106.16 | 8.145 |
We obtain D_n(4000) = 1.95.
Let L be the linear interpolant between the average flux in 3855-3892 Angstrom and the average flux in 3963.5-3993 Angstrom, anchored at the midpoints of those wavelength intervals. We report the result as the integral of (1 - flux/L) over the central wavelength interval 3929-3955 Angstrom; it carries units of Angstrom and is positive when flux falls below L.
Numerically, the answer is 6.7 Angstrom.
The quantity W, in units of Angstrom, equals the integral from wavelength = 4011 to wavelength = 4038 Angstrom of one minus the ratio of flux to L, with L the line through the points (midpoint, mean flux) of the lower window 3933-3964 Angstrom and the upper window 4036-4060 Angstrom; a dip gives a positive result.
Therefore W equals -4.8 Angstrom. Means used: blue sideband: 4.02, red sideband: 7.19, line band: 7.58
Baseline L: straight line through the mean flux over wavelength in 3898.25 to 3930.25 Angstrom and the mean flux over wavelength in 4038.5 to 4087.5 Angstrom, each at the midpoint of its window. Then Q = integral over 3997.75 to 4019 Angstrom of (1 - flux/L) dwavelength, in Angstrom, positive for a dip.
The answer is -4.1 Angstrom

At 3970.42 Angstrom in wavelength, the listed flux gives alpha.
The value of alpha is 2.01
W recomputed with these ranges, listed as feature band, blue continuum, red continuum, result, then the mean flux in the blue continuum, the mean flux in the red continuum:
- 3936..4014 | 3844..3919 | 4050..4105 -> 7.84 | 4.57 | 7.43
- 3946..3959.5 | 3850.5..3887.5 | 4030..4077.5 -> -0.46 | 3.98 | 6.98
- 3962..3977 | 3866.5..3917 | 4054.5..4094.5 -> 7.51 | 4.67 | 7.48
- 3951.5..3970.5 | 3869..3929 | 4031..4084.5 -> 5.51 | 4.55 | 7.08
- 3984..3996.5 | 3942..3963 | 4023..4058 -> -2.59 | 4.81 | 7.23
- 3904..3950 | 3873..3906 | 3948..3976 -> 3.40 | 4.47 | 4.01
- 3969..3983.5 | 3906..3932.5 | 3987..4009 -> 3.54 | 4.44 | 7.1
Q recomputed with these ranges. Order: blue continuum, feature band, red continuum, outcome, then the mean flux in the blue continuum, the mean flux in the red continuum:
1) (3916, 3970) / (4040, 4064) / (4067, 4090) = -0.1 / 3.64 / 7.66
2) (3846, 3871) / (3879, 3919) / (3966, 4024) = -0.2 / 4.24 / 6.41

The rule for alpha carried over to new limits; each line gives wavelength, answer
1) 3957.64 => 5.315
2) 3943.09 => 3.169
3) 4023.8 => 8.247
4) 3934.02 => 0.6793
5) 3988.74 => 7.309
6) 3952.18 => 6.116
